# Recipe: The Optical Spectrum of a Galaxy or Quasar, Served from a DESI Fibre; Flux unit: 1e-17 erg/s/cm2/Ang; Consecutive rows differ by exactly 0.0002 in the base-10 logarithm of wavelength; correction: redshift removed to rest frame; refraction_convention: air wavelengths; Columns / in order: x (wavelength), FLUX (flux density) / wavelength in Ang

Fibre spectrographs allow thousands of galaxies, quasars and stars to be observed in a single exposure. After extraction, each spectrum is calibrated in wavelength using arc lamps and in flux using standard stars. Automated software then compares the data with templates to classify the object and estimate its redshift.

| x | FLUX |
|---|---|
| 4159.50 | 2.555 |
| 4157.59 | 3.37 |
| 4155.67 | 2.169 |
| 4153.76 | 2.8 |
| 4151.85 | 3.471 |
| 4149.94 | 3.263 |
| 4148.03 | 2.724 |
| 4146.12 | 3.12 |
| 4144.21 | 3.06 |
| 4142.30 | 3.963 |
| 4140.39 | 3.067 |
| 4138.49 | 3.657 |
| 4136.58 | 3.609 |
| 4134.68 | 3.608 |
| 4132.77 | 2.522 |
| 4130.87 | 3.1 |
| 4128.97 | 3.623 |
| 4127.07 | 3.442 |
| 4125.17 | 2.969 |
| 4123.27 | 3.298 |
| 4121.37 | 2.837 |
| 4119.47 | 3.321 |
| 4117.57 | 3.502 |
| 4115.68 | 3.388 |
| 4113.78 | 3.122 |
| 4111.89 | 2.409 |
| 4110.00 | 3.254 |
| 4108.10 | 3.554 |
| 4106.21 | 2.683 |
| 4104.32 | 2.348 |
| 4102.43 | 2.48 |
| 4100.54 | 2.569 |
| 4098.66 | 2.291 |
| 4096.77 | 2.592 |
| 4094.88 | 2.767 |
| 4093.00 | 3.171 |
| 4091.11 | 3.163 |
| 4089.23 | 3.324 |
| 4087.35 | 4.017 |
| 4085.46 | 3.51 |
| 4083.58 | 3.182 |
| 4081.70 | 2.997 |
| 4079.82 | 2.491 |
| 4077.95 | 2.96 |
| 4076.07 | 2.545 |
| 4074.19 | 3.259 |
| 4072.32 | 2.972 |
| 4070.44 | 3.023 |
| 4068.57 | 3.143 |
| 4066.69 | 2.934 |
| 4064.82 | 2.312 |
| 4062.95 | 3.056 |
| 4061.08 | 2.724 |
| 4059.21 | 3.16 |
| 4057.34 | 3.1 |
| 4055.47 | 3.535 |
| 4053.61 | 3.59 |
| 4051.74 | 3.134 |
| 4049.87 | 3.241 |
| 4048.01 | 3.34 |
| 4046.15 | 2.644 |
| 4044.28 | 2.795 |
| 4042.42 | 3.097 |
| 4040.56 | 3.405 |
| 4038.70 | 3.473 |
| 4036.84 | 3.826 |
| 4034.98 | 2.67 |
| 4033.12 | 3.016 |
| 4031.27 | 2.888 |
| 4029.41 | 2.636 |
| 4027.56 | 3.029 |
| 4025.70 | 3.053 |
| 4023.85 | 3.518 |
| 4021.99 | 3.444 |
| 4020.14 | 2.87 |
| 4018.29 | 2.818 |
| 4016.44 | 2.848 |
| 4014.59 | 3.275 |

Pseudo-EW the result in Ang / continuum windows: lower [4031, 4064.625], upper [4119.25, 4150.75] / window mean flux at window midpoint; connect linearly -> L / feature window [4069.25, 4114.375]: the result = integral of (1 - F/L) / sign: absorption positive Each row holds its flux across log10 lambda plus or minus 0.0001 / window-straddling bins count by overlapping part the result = 3.5 Ang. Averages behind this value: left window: 3.14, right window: 3.24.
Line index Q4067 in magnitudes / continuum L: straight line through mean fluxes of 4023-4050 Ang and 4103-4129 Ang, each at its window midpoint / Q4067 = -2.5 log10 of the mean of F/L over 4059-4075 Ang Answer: 0.06 mag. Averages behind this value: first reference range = 3.1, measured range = 2.94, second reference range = 3.1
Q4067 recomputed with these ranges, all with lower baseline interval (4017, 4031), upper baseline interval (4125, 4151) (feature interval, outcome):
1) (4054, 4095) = 0.02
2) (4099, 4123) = 0.10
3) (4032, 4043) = -0.06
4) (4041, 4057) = -0.03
